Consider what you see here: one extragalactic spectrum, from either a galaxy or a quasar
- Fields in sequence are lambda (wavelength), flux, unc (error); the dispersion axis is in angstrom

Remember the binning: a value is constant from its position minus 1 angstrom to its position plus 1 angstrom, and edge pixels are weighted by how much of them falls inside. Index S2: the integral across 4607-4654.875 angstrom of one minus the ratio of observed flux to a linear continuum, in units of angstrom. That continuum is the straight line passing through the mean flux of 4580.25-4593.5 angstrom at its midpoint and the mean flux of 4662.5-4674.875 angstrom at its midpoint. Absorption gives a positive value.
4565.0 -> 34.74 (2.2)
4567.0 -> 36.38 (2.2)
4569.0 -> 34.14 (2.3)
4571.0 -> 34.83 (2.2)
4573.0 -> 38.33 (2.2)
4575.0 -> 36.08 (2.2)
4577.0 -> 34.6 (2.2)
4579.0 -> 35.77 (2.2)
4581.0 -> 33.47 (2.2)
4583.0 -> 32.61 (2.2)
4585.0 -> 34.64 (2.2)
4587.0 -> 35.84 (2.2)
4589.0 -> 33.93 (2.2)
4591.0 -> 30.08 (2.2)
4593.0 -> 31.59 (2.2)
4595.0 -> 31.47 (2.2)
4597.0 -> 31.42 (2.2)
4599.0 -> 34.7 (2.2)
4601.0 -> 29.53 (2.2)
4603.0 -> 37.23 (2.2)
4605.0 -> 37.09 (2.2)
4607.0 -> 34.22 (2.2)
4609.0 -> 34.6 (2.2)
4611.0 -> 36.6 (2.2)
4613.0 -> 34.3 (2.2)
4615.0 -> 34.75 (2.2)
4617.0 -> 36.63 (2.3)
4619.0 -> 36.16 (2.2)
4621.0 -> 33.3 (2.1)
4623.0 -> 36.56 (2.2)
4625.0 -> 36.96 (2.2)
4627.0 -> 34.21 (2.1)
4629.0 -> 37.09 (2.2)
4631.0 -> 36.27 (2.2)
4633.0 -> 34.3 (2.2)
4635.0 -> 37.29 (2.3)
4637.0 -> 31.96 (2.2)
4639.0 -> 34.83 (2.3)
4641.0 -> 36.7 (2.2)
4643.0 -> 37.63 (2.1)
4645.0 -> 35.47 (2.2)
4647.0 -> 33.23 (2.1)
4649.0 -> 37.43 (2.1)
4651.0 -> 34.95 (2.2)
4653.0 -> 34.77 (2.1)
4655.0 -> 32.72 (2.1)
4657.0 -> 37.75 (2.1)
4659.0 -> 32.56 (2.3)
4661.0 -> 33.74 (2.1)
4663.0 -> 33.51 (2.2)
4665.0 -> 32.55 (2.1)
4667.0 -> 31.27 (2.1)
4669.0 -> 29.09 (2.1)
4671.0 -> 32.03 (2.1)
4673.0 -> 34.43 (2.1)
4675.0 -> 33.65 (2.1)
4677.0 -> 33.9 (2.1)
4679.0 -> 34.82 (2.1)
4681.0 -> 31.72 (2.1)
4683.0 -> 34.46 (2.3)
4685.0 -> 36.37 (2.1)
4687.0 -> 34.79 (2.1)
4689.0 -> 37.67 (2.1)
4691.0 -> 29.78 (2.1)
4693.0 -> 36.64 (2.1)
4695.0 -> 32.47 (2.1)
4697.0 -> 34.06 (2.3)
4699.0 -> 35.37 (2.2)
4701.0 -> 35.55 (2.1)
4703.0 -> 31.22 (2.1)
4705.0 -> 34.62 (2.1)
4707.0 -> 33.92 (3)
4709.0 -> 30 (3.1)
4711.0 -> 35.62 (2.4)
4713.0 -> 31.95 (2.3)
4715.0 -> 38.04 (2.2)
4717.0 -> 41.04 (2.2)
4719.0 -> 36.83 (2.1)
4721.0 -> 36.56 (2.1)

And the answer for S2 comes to -4.00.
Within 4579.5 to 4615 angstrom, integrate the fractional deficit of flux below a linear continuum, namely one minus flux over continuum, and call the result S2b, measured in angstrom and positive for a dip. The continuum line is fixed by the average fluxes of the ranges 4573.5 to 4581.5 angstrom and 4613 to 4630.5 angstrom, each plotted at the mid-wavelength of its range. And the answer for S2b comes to 1.7 angstrom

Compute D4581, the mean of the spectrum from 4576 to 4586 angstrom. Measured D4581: 34.2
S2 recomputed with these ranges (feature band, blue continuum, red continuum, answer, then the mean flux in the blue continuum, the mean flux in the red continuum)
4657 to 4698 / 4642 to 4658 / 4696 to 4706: 1.40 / 35.5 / 34.2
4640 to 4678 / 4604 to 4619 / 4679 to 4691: 0.89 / 35.5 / 34.6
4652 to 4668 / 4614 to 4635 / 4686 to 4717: 0.67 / 35.7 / 34.3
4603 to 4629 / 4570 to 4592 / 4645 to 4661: -0.69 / 34.6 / 34.8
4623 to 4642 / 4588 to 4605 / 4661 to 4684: -1.59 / 32.8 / 32.9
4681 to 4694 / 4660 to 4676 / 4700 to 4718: -0.45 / 32.5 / 34.7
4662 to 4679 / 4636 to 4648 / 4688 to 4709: 0.87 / 35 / 33.9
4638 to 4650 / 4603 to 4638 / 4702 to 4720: -0.20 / 35.5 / 34.8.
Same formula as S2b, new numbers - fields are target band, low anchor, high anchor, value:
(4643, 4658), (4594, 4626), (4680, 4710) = -0.4 angstrom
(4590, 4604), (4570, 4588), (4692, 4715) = 1.1 angstrom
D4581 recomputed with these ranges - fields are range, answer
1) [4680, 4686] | 34.2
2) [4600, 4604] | 33.4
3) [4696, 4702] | 35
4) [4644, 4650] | 35.4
